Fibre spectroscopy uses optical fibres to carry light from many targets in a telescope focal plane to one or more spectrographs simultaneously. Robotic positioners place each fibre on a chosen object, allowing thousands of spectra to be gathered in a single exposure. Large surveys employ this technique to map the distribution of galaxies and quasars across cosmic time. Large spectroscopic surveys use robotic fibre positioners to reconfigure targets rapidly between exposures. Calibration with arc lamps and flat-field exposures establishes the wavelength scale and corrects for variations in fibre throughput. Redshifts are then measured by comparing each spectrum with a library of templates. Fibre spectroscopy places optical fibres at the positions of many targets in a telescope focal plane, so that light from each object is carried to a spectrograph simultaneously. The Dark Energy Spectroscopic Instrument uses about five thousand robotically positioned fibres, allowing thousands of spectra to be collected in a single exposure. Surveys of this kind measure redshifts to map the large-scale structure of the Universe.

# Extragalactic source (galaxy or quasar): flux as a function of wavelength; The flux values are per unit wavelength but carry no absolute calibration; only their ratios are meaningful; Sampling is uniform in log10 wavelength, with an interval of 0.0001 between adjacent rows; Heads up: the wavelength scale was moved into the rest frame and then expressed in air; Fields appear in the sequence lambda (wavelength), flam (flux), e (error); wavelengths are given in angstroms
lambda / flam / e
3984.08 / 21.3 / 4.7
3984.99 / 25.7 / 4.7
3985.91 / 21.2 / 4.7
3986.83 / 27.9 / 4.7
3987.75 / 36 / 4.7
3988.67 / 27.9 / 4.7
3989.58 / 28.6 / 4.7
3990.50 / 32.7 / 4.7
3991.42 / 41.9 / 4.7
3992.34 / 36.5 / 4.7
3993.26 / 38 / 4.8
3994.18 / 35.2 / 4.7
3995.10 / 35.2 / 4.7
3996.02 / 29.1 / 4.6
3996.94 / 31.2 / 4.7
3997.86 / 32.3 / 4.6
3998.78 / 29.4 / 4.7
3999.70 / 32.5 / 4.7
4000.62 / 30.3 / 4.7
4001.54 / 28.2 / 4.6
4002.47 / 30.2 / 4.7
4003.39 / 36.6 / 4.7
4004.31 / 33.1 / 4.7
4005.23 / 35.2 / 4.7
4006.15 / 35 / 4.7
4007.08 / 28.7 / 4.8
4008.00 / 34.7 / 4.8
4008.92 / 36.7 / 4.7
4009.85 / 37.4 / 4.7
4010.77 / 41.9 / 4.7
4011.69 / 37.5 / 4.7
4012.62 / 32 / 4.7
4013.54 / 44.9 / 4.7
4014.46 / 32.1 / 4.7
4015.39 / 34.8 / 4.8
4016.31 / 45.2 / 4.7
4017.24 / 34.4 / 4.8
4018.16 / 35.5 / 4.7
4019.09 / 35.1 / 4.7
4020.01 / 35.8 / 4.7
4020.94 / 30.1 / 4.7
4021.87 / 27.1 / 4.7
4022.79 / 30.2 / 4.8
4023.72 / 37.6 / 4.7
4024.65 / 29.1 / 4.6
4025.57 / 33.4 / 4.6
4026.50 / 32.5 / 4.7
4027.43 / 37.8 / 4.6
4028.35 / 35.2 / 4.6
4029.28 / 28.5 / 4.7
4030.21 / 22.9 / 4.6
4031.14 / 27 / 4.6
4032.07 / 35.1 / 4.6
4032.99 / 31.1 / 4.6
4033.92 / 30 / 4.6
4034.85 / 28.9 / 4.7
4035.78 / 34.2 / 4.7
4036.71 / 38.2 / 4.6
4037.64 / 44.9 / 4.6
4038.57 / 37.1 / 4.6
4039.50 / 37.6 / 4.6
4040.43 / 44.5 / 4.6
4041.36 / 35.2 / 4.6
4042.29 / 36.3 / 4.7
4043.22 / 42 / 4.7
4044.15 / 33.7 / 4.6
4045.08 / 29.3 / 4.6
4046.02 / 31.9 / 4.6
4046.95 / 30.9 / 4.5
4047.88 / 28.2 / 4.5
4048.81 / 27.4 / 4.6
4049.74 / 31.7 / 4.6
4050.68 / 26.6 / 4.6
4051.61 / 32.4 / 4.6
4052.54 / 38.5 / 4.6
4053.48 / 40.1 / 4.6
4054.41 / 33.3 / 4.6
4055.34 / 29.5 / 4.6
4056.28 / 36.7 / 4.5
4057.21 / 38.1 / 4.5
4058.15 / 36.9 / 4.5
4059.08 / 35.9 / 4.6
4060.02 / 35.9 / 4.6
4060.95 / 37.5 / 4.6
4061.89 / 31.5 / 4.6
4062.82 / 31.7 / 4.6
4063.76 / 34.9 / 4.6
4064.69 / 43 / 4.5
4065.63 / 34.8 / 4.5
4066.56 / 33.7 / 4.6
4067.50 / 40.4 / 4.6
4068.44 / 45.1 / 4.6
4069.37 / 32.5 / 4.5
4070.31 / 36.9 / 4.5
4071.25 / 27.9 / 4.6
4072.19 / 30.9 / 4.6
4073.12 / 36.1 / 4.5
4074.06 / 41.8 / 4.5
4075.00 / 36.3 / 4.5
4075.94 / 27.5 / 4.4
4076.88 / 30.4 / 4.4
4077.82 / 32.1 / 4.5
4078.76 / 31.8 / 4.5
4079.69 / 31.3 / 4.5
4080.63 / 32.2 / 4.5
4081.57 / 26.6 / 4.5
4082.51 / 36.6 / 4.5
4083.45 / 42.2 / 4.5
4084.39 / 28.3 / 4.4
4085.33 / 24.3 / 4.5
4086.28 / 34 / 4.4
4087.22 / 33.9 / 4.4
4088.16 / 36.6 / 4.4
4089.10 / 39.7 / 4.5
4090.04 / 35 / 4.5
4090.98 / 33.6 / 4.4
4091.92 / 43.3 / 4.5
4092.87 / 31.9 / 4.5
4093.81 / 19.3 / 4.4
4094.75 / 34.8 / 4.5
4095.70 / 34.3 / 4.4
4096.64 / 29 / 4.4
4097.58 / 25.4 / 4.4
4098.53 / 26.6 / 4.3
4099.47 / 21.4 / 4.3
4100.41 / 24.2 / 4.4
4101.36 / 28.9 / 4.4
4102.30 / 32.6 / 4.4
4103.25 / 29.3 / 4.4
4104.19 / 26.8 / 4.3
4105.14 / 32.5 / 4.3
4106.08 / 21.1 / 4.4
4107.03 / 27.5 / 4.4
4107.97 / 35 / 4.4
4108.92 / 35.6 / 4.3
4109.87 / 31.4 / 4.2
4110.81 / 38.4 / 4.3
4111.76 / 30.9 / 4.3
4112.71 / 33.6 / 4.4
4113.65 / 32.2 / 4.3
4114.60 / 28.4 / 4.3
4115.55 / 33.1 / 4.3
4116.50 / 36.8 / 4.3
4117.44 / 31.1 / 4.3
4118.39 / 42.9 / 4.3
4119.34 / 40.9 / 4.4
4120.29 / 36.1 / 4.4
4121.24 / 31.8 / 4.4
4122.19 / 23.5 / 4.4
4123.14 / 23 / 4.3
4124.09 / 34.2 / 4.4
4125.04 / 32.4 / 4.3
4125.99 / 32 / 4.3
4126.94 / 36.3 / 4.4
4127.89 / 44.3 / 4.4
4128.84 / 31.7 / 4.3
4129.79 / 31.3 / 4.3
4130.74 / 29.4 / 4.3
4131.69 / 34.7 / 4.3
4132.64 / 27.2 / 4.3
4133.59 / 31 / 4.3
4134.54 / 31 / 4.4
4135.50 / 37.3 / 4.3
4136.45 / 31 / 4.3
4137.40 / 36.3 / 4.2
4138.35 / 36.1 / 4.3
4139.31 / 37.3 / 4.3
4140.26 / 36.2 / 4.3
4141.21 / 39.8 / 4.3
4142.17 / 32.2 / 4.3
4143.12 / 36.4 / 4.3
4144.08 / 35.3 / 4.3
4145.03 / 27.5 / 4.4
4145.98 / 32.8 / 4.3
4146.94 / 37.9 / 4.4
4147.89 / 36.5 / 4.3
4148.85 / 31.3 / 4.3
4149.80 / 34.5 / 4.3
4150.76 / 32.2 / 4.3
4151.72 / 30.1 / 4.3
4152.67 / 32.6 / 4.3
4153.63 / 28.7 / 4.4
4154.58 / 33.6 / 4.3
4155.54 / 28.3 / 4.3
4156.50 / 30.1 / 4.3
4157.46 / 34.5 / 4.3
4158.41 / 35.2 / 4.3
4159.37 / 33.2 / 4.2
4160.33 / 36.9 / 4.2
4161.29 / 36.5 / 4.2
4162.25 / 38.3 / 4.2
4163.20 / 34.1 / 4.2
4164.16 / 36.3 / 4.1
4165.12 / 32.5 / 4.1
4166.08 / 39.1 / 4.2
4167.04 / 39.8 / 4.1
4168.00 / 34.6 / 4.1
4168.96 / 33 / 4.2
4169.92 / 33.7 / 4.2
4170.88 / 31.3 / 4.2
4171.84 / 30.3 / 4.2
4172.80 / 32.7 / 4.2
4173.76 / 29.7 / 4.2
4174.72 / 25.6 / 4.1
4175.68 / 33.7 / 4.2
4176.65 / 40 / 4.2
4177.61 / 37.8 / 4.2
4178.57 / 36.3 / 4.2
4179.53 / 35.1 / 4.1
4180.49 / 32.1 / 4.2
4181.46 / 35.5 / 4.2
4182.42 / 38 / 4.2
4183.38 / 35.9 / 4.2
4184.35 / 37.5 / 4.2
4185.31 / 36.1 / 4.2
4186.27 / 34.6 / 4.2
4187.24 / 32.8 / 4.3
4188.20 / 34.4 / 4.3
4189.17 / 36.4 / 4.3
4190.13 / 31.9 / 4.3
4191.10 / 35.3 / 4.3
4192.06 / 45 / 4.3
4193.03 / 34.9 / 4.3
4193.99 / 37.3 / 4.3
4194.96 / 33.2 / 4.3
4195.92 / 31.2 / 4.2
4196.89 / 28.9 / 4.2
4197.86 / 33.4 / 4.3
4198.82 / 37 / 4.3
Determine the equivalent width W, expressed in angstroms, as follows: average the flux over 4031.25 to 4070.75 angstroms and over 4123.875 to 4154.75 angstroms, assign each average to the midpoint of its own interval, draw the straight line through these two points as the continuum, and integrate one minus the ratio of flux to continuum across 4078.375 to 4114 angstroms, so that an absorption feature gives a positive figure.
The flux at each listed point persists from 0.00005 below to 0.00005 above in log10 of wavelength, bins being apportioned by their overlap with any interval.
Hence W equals 3.1 angstroms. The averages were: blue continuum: 35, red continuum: 33.7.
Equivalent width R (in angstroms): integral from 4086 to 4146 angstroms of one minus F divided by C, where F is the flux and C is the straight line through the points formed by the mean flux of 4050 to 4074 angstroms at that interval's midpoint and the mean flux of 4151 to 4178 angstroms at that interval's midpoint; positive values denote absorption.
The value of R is 3.3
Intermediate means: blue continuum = 35.3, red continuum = 33.6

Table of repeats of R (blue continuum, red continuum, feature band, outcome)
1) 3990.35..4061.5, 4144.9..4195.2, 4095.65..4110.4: 2.38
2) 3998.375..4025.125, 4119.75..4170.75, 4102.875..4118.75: 0.78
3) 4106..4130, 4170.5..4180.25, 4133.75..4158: -0.27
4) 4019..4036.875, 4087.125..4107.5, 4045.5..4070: -2.70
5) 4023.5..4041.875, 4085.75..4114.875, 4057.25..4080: -1.70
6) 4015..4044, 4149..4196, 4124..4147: 0.25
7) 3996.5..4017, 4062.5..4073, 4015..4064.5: 1.63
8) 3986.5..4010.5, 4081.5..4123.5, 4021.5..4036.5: 0.61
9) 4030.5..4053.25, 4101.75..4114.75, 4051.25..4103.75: -1.53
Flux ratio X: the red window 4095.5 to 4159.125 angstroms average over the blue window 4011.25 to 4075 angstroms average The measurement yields 0.9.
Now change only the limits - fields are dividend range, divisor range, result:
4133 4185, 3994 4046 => 1.00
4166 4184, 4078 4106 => 1.10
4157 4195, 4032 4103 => 1.04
